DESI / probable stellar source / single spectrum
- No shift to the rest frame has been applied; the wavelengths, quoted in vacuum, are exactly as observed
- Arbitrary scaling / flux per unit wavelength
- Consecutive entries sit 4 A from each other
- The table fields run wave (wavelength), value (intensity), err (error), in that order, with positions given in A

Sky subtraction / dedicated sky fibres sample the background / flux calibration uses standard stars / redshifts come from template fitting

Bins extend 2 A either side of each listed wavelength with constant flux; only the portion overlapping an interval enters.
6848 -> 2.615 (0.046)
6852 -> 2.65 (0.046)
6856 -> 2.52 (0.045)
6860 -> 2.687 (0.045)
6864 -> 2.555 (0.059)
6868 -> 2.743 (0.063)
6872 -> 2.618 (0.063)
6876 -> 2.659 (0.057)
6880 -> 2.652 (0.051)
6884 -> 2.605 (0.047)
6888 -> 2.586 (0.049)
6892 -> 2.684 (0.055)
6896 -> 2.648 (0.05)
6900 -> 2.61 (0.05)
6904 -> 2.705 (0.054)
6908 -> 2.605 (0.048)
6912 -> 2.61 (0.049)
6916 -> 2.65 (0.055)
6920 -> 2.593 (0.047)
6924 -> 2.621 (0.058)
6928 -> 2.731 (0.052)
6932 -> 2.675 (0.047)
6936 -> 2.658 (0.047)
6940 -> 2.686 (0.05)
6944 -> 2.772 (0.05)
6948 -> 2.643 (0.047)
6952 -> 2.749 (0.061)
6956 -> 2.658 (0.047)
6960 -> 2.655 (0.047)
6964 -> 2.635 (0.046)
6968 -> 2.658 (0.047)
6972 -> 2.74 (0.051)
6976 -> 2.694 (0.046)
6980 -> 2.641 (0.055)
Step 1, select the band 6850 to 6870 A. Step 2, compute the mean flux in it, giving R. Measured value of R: 2.63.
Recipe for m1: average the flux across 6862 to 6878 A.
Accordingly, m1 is 2.64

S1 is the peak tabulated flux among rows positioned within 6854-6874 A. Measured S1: 2.743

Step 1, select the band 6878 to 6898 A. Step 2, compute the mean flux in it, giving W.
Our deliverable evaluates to 2.63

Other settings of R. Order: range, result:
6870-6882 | 2.64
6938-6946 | 2.73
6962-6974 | 2.68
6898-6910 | 2.64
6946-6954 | 2.7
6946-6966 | 2.67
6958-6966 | 2.64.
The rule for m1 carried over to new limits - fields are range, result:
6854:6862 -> 2.6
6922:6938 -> 2.67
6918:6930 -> 2.65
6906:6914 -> 2.61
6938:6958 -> 2.7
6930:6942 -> 2.67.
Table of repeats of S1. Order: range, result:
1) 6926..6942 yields 2.731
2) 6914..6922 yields 2.65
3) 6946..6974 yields 2.749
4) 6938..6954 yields 2.772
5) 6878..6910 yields 2.705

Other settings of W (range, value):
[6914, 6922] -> 2.62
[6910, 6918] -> 2.63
